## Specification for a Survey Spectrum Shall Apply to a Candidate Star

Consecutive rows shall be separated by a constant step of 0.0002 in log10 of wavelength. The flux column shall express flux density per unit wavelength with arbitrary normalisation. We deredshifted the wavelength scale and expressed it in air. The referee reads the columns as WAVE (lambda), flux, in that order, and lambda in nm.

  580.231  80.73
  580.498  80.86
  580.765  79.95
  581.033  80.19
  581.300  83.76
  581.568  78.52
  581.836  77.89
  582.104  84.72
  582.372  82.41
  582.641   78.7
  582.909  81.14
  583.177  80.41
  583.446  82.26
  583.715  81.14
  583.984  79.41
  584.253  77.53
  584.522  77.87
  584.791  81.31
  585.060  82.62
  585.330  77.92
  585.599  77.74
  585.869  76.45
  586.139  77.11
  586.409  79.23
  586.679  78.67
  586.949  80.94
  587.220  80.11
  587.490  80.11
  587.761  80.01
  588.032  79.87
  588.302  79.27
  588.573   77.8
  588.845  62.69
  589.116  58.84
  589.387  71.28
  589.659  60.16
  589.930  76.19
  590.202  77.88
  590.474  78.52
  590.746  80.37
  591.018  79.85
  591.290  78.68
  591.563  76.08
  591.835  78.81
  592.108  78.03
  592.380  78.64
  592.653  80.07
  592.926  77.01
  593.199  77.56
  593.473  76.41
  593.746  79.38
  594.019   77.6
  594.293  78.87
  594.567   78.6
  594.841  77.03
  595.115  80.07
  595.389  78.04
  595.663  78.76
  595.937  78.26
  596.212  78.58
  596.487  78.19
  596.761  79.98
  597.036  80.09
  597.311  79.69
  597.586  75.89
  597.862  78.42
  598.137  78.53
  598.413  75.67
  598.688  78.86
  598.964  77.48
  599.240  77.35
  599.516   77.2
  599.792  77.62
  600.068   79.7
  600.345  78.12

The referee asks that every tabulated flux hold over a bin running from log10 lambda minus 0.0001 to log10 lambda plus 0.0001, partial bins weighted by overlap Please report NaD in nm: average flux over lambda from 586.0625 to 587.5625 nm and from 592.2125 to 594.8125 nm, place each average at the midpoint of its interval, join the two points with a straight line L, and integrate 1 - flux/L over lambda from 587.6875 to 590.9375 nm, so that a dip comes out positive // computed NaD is 0.22 nm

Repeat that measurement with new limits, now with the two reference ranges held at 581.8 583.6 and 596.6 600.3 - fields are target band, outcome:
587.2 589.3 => 0.15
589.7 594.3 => 0.09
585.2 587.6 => 0.05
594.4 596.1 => 0.01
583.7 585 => 0.02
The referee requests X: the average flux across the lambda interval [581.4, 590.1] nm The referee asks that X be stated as 77.5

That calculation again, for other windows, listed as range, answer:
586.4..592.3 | 76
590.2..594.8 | 78.4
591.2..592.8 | 78.4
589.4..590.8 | 74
